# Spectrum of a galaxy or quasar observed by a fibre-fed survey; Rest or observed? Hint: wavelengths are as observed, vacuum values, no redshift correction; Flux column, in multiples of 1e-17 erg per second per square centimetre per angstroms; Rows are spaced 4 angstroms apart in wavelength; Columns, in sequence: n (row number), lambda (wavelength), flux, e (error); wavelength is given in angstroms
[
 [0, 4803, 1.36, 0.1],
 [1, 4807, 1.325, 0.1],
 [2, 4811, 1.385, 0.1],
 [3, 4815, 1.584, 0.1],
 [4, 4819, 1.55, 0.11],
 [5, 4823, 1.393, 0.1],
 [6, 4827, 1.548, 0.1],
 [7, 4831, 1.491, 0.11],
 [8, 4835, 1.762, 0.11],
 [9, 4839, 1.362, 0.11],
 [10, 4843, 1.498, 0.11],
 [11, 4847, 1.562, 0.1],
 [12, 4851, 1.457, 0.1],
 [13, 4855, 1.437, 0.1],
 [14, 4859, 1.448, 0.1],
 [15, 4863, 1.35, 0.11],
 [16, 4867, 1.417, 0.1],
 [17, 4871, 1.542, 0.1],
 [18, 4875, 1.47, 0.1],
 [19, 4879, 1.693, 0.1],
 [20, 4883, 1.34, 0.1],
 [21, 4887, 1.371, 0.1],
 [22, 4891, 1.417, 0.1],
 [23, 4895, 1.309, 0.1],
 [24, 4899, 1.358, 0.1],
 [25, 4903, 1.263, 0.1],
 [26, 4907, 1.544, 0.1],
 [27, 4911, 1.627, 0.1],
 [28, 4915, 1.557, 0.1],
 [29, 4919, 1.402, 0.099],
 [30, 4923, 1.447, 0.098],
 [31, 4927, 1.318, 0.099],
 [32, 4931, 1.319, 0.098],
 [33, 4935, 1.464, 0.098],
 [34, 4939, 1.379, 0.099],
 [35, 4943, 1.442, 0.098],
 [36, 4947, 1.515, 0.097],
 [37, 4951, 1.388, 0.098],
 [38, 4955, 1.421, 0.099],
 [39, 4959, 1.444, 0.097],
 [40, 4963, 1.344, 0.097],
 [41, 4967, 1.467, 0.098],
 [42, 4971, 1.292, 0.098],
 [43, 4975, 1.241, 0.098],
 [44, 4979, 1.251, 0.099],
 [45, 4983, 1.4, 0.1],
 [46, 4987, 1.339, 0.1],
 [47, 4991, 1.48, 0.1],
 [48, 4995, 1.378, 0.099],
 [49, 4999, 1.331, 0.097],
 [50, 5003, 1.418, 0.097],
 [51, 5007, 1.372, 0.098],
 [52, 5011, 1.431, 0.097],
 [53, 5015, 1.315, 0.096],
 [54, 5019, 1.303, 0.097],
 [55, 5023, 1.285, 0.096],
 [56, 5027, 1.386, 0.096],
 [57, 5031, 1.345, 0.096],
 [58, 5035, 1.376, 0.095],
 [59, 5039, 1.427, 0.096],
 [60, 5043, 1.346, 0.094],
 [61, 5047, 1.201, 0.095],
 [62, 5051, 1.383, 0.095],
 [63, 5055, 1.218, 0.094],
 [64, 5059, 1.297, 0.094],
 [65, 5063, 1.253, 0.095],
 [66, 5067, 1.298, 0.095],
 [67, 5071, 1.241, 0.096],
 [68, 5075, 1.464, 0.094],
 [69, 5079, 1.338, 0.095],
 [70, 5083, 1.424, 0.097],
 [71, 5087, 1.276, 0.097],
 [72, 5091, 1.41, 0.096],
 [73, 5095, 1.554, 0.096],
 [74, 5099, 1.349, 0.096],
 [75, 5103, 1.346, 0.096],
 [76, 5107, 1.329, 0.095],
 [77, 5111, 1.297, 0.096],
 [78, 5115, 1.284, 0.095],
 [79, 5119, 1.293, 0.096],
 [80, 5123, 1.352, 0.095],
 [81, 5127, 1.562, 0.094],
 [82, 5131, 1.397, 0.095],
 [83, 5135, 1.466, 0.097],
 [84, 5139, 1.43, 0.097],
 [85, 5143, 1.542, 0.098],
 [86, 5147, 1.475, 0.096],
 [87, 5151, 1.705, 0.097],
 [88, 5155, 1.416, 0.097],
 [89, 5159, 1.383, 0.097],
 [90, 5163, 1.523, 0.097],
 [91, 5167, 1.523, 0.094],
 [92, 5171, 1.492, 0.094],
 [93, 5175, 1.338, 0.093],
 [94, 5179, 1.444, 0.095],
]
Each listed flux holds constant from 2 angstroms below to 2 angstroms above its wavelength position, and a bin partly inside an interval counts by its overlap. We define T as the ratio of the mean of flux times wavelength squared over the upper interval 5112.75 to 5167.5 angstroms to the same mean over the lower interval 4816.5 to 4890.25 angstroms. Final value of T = 1.1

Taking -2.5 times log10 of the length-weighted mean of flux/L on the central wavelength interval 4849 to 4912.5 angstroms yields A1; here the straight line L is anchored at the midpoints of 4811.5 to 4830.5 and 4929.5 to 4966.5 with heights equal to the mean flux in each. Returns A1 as 0.019 mag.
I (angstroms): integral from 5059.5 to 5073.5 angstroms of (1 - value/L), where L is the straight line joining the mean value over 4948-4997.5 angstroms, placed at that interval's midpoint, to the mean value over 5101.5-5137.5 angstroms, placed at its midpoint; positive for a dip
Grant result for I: 1.0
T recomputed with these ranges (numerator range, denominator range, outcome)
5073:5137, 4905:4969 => 1.03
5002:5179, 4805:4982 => 1.04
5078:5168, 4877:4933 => 1.09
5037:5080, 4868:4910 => 0.98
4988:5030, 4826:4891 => 0.98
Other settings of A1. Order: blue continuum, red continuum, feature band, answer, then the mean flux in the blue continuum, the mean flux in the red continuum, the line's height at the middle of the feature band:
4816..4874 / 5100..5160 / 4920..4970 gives 0.04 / 1.49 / 1.42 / 1.46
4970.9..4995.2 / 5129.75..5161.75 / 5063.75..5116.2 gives 0.06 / 1.34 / 1.48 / 1.43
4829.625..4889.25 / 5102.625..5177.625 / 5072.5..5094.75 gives 0.04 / 1.48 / 1.43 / 1.44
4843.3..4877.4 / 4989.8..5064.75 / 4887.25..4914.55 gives 0.01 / 1.46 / 1.34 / 1.44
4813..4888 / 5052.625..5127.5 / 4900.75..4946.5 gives 0.01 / 1.49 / 1.34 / 1.44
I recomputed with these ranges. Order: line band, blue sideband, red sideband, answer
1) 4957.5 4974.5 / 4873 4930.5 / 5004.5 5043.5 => 0.3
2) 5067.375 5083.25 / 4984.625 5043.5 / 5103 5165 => 0.5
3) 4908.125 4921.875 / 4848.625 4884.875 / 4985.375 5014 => -0.8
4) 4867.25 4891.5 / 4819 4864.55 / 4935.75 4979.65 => -0.3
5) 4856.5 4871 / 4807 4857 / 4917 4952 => 0.4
